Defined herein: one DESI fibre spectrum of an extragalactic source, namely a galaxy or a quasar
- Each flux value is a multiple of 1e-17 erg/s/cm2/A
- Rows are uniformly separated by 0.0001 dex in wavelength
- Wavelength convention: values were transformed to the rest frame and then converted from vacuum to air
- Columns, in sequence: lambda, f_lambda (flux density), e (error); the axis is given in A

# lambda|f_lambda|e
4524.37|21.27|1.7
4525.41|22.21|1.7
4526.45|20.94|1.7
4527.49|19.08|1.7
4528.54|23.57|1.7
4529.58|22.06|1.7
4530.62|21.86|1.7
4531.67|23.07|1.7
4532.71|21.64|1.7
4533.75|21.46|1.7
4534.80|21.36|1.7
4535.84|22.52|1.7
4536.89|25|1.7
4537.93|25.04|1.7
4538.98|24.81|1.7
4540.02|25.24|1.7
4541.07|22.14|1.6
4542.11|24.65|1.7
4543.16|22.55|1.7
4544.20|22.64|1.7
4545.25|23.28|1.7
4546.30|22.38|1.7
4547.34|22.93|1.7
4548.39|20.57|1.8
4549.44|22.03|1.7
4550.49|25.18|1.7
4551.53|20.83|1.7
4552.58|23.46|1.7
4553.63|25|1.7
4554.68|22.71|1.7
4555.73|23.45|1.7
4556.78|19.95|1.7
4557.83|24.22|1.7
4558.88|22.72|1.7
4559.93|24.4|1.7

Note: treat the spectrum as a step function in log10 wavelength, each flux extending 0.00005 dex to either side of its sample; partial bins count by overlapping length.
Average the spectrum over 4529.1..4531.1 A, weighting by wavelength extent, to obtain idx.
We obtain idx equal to 22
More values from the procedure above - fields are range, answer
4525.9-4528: 20.1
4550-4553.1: 23.2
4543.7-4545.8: 22.9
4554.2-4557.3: 22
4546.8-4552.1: 22.3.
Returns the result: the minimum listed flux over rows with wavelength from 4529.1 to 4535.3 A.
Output 21.36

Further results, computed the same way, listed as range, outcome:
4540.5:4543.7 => 22.14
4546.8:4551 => 20.57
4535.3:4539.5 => 22.52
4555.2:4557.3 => 19.95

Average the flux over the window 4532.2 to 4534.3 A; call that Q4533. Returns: 21.5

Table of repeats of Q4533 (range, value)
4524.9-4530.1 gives 21.6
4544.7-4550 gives 22.2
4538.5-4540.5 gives 25.1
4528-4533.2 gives 22.4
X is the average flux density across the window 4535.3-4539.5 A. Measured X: 24.3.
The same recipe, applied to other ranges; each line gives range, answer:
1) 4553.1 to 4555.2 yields 23.8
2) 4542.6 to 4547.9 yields 22.8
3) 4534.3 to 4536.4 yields 22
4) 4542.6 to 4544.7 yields 22.7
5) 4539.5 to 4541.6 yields 23.7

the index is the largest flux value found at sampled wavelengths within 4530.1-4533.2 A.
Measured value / 23.07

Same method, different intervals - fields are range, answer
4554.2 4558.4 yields 24.22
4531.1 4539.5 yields 25.04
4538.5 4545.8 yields 25.24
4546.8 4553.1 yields 25.18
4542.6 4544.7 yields 22.64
